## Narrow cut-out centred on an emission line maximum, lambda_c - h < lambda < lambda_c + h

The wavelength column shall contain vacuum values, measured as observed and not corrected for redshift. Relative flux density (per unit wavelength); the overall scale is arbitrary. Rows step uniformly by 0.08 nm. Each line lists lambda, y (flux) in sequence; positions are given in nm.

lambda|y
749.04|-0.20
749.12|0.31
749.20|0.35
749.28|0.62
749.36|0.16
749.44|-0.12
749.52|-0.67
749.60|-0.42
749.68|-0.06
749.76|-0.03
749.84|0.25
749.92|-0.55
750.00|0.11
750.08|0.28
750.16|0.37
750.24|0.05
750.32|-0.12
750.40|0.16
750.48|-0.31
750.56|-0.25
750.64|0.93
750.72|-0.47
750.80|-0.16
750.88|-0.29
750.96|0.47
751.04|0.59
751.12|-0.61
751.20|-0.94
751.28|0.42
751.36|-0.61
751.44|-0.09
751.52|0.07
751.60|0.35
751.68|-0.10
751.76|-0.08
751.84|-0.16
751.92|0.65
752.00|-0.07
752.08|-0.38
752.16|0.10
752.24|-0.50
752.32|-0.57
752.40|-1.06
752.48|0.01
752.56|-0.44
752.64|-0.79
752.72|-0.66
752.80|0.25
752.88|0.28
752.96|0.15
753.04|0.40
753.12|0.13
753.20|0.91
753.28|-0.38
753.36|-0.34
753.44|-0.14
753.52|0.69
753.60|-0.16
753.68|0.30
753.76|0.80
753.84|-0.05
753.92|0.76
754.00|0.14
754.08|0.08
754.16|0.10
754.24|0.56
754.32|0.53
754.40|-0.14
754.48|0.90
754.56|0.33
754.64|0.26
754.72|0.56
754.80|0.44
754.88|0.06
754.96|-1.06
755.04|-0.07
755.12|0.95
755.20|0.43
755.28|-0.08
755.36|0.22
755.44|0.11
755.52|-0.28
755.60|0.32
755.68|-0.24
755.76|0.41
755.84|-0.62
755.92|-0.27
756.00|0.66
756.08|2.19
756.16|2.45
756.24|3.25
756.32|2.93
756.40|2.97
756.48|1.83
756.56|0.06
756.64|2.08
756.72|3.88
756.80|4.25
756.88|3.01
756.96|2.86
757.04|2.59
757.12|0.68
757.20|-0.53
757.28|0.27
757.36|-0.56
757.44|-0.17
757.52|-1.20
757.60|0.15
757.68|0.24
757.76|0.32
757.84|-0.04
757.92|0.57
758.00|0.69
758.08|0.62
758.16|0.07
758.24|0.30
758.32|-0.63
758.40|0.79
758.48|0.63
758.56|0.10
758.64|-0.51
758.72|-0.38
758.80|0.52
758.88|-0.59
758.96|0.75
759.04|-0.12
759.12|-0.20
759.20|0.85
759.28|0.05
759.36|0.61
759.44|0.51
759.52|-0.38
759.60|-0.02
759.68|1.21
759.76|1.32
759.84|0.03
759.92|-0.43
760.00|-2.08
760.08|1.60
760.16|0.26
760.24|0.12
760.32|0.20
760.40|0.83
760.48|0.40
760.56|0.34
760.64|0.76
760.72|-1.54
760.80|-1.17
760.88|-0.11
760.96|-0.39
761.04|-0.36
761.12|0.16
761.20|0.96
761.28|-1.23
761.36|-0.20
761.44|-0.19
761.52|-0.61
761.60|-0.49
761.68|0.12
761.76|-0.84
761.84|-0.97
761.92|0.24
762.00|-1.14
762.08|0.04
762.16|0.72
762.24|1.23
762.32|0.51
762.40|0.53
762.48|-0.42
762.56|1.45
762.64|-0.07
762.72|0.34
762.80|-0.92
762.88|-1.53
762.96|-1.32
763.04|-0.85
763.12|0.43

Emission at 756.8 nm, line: [O II]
